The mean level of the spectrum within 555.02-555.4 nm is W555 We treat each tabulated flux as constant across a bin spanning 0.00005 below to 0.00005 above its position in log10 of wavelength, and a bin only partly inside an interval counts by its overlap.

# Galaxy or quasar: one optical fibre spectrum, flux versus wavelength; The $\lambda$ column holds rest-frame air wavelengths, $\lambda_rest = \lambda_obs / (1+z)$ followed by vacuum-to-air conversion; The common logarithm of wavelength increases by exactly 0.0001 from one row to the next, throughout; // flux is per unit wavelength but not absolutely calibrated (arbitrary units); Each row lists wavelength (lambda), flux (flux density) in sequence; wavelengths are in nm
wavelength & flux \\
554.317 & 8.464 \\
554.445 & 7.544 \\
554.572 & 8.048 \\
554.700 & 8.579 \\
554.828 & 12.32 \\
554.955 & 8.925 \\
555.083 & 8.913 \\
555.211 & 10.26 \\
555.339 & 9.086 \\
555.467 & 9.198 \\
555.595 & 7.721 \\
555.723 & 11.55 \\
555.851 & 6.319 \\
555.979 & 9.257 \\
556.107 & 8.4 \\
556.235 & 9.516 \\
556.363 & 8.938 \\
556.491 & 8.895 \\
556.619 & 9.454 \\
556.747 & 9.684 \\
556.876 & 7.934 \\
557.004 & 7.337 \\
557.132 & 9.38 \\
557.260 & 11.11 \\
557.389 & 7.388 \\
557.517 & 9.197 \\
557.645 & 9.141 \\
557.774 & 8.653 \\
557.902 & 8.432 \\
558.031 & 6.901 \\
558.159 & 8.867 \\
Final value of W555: 9.42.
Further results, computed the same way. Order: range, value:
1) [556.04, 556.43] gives 8.96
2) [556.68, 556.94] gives 8.8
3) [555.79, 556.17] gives 8.01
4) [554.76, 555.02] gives 10.6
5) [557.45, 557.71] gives 9.15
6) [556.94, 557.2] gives 8.42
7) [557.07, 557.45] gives 9.3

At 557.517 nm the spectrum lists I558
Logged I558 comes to 9.197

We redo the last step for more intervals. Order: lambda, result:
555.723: 11.55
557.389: 7.388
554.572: 8.048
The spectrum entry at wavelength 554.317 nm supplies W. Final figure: 8.464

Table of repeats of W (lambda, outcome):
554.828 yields 12.32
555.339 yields 9.086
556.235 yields 9.516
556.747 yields 9.684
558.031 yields 6.901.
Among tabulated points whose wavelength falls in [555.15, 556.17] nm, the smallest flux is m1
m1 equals 6.319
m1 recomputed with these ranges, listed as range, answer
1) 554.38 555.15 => 7.544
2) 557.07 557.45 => 7.388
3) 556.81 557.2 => 7.337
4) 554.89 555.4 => 8.913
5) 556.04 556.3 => 8.4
